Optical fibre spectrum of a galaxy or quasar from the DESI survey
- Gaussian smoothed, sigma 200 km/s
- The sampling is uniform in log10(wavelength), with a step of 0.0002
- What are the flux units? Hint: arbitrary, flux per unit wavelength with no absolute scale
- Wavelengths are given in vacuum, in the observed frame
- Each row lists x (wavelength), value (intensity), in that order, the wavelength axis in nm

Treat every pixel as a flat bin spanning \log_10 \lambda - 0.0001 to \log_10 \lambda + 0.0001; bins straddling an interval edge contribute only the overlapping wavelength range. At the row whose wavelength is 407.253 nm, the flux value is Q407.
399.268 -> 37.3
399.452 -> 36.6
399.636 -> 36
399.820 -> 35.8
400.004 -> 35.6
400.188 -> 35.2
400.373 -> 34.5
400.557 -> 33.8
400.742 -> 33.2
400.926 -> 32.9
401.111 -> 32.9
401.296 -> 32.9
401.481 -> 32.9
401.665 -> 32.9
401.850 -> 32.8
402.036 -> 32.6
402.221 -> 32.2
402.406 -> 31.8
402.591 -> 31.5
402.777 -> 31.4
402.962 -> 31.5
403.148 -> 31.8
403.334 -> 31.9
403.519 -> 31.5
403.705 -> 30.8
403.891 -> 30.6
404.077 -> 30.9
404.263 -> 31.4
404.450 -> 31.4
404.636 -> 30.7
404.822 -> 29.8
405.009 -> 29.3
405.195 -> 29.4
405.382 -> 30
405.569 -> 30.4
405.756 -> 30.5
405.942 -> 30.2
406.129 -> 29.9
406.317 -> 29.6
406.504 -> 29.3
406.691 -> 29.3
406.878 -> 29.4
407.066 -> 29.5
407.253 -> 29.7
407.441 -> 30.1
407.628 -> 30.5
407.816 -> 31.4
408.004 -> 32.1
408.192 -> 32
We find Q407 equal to 29.7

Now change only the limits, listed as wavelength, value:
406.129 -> 29.9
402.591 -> 31.5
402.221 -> 32.2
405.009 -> 29.3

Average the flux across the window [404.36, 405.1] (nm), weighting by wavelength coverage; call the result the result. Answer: 30.3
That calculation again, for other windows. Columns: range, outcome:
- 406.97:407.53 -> 29.7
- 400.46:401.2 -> 33.2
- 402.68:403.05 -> 31.4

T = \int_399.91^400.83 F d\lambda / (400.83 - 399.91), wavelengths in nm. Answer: 34.5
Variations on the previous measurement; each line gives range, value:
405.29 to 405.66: 30.2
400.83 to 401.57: 32.9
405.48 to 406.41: 30.1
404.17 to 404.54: 31.3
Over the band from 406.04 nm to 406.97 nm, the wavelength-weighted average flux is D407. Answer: 29.5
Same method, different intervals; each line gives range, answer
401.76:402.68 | 32.2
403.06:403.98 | 31.3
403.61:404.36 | 30.9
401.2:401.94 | 32.9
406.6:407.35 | 29.5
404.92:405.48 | 29.6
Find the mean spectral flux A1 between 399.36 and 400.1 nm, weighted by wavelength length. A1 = 36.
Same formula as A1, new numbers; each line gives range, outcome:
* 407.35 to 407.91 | 30.7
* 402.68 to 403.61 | 31.6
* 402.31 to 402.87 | 31.6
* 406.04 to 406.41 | 29.7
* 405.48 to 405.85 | 30.5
